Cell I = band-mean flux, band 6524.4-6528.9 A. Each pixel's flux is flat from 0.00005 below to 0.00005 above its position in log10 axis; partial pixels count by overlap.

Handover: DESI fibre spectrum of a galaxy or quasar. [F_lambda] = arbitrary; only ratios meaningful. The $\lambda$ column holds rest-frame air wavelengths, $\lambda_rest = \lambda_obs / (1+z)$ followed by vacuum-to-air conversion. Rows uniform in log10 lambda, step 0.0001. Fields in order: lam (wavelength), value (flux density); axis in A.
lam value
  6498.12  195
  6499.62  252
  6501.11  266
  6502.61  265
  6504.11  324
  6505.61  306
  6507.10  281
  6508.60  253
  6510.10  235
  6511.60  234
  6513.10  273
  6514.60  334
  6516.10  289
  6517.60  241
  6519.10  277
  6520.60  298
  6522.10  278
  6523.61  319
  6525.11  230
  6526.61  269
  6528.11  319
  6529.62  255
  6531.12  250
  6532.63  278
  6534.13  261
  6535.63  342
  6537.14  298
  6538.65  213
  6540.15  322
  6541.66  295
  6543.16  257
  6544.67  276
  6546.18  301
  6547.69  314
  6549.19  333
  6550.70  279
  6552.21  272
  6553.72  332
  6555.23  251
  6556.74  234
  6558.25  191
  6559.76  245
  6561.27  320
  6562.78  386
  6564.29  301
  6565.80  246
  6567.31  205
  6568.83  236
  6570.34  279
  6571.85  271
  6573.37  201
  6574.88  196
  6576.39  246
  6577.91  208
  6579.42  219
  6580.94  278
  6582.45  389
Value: 273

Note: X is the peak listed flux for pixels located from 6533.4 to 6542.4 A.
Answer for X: 342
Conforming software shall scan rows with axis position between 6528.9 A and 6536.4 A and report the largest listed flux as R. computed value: 342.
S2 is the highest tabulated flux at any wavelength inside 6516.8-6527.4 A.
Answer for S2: 319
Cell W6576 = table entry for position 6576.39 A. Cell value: 246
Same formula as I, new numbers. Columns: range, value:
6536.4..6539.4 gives 255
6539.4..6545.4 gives 288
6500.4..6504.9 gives 285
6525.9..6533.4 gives 274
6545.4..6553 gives 300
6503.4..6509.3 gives 291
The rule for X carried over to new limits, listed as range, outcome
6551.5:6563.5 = 386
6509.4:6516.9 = 334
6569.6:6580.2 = 279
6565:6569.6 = 246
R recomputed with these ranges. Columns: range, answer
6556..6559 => 234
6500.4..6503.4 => 266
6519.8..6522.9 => 298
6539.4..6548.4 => 322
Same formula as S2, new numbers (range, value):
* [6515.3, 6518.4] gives 289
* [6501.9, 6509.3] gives 324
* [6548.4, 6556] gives 333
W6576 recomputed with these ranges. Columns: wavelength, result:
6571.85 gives 271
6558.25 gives 191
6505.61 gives 306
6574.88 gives 196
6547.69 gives 314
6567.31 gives 205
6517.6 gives 241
